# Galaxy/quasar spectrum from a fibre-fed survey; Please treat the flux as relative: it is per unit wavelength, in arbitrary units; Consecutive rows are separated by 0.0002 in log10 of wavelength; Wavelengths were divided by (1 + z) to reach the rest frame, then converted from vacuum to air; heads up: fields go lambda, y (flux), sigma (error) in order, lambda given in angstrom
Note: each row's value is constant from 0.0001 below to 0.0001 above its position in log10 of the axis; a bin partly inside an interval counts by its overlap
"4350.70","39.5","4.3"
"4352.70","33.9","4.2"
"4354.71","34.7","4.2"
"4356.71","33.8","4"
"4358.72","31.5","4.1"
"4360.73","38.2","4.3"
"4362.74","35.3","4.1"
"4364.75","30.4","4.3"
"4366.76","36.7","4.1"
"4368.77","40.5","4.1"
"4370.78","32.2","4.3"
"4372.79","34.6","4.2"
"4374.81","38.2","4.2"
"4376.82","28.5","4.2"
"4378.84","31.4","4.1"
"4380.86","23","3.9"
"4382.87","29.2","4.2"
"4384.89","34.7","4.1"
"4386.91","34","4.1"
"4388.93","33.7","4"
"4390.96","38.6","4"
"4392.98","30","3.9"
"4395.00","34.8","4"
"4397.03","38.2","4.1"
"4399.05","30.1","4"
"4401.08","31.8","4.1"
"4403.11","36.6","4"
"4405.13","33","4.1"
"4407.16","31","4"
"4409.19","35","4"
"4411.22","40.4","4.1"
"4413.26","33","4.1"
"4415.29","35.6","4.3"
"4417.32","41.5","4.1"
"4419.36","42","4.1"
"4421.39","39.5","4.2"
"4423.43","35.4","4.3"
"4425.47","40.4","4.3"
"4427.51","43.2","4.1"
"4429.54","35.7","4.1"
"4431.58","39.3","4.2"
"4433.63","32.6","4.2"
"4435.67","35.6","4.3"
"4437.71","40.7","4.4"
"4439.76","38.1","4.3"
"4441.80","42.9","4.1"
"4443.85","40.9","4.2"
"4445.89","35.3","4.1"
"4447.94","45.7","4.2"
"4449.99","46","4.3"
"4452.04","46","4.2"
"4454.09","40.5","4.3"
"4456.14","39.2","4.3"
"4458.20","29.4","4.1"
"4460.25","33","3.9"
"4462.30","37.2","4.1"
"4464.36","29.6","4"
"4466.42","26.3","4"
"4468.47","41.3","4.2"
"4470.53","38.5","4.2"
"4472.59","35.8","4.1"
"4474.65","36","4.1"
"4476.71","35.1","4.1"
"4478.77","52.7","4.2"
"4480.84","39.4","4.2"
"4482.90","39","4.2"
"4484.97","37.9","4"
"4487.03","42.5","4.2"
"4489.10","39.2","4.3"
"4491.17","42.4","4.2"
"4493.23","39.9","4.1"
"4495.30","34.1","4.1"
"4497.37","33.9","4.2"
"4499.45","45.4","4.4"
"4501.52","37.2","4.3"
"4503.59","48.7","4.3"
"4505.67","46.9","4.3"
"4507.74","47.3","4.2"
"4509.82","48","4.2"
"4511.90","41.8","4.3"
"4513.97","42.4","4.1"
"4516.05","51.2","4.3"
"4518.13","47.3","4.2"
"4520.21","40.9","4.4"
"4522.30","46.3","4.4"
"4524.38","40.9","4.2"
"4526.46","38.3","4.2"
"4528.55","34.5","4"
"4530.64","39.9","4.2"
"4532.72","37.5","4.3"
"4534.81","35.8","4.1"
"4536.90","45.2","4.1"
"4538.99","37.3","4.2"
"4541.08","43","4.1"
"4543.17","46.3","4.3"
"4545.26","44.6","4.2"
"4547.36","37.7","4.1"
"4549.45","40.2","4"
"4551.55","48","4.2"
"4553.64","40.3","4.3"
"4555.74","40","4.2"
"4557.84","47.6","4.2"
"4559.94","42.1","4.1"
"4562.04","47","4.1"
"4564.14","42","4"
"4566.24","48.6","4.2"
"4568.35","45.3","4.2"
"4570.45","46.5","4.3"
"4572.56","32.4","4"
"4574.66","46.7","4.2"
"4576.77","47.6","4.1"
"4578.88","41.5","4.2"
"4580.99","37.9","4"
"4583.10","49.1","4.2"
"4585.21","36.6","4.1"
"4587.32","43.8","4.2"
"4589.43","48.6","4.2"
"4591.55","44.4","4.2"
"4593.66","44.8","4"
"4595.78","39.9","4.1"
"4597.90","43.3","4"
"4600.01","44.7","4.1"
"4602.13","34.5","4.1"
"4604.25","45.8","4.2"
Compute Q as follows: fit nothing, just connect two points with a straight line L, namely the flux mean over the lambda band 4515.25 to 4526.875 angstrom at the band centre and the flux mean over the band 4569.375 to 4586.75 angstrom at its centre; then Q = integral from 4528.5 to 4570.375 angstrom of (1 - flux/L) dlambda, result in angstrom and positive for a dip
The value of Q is 0.8 angstrom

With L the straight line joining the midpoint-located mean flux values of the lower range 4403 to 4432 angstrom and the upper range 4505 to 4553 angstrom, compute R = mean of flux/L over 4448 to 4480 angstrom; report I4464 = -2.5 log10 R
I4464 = 0.04 mag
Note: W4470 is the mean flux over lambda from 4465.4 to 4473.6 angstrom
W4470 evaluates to 35.5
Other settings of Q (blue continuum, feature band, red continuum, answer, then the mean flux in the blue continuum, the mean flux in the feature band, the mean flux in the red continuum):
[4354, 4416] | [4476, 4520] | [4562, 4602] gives -3.55 angstrom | 33.8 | 42.5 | 43.4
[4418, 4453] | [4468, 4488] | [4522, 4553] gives 0.29 angstrom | 40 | 39.8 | 40.9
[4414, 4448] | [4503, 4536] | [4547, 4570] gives -0.52 angstrom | 38.9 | 42.9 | 43.8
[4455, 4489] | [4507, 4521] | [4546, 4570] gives -1.85 angstrom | 37.1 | 45.6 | 43.6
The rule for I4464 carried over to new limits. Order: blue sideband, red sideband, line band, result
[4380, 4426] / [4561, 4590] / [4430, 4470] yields -0.02 mag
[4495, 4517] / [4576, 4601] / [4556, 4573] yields -0.02 mag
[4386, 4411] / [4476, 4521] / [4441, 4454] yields -0.12 mag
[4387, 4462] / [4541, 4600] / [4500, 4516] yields -0.11 mag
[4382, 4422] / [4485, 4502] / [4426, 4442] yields -0.05 mag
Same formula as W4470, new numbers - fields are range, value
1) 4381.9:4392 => 34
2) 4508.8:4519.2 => 46.1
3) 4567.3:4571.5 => 45.9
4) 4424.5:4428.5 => 41.8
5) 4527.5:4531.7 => 37.2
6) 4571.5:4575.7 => 39.5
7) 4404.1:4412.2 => 34.9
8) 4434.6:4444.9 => 39.6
